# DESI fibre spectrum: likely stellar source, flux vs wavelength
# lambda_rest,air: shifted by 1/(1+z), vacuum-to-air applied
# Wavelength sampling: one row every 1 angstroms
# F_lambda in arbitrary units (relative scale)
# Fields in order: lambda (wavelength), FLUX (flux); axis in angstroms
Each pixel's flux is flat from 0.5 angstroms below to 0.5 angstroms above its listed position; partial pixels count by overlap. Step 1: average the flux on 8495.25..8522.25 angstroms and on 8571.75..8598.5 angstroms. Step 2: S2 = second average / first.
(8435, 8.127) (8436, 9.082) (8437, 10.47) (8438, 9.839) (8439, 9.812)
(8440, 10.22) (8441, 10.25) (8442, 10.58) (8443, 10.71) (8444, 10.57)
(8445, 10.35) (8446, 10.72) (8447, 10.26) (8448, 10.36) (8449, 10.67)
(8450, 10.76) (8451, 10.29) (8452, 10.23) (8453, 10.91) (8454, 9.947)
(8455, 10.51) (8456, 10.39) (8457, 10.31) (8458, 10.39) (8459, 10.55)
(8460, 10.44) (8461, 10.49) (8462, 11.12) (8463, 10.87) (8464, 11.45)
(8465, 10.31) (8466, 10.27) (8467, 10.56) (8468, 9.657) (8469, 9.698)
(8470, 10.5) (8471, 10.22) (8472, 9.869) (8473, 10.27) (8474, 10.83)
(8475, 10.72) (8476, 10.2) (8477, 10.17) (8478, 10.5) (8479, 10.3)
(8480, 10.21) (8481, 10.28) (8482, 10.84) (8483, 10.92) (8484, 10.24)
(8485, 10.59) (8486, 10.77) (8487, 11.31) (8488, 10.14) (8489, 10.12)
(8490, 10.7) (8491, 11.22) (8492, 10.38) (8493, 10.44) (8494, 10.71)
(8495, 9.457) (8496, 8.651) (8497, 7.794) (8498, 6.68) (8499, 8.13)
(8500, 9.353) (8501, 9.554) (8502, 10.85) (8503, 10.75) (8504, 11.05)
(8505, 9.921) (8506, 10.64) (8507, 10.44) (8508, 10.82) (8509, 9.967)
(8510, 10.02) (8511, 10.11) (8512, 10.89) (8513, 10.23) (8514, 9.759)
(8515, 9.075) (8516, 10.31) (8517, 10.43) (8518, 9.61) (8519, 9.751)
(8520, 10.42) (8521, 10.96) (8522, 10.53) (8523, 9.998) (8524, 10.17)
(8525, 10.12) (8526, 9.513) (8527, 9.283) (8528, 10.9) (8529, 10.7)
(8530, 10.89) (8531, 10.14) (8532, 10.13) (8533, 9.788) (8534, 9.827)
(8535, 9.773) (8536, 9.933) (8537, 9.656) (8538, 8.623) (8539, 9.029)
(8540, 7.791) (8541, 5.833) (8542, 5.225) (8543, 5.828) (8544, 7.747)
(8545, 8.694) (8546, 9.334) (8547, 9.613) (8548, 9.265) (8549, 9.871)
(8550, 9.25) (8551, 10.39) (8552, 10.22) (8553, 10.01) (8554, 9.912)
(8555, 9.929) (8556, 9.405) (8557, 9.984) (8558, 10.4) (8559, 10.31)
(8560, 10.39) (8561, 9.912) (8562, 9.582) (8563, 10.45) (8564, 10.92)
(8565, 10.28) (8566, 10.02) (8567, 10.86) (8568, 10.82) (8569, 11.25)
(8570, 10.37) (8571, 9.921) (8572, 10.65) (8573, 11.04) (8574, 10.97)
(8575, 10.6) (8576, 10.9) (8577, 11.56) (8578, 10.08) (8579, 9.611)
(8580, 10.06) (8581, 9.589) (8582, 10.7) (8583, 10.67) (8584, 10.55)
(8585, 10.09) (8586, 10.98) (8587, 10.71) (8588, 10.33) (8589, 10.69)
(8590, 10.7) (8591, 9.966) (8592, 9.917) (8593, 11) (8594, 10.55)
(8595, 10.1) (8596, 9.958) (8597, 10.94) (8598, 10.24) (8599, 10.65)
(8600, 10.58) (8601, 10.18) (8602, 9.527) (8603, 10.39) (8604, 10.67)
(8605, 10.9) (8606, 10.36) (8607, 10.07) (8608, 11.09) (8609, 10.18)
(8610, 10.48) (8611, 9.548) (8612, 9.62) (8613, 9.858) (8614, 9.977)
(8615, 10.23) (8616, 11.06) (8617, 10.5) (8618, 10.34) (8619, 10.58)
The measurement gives 1.06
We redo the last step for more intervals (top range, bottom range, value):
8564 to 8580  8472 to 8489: 1.01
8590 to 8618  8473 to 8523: 1.02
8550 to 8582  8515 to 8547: 1.10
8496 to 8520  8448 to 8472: 0.94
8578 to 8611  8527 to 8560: 1.11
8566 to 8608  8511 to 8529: 1.03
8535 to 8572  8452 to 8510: 0.93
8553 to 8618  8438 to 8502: 1.01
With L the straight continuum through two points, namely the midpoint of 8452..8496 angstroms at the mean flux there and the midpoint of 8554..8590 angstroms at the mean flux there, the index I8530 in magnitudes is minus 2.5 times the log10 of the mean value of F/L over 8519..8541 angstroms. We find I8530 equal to 0.065 mag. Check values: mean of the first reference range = 10.4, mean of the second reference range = 10.4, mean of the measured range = 9.82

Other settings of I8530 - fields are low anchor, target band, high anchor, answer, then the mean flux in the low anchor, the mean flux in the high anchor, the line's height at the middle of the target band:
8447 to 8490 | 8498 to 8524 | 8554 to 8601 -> 0.04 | 10.5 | 10.4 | 10.4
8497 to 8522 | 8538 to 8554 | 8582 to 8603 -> 0.18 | 9.96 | 10.4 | 10.2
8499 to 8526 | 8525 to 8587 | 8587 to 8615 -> 0.04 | 10.2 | 10.3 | 10.2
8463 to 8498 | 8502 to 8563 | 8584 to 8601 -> 0.07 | 10.3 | 10.5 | 10.4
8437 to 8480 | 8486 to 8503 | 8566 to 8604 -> 0.07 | 10.4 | 10.5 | 10.4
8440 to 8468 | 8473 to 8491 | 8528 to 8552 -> -0.05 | 10.5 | 9.08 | 10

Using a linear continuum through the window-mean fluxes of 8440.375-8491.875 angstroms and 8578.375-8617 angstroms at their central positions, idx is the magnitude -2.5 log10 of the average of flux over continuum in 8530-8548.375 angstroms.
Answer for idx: 0.19 mag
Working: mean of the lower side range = 10.5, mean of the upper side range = 10.3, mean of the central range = 8.74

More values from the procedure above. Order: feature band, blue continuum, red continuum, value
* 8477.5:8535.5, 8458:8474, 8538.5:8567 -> -0.024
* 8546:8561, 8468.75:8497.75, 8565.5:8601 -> 0.056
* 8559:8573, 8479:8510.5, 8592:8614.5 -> -0.021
